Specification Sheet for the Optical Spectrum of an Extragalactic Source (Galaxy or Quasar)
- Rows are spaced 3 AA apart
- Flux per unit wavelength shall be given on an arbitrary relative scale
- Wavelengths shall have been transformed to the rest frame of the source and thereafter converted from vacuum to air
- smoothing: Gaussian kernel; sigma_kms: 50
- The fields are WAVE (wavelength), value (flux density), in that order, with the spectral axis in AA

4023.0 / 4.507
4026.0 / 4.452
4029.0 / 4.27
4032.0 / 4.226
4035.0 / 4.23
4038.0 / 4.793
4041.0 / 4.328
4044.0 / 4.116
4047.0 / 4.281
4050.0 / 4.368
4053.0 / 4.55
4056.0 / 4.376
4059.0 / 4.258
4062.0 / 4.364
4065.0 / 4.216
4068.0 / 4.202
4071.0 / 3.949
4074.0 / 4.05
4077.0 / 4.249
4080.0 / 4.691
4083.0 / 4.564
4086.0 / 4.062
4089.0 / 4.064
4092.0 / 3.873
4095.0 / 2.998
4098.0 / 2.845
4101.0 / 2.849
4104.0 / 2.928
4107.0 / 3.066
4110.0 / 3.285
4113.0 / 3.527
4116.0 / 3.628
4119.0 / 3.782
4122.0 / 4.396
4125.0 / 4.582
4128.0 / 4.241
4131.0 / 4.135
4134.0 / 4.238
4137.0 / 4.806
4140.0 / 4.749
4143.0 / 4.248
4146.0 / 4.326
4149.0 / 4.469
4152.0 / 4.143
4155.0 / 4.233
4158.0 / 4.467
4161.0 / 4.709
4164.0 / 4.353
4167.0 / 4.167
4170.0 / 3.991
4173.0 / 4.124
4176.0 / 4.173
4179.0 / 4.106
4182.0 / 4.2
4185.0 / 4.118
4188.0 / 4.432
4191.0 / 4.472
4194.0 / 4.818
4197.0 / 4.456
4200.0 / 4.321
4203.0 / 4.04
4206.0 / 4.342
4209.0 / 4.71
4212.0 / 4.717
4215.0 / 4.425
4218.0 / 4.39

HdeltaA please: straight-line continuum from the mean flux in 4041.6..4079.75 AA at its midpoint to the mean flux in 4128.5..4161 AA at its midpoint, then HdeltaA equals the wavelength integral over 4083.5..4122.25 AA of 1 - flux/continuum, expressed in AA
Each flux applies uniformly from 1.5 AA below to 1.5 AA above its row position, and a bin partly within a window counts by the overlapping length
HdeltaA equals 7.6 AA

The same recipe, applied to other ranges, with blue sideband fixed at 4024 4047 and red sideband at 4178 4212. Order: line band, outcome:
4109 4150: 1.8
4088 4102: 3.3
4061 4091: 0.8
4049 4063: -0.1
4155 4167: -0.2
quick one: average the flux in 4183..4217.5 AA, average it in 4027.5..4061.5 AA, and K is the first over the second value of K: 1.02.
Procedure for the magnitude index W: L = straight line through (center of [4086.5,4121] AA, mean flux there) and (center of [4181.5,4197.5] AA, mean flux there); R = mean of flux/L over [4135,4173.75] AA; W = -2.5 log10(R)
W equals -0.10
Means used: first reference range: 3.39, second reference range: 4.43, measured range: 4.37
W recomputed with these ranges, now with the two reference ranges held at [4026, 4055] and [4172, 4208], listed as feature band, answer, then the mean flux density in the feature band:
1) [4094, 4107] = 0.430 mag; 2.92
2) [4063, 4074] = 0.058 mag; 4.12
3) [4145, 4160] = -0.005 mag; 4.34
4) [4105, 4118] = 0.272 mag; 3.37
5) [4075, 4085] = -0.028 mag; 4.46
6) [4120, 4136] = 0.003 mag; 4.32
